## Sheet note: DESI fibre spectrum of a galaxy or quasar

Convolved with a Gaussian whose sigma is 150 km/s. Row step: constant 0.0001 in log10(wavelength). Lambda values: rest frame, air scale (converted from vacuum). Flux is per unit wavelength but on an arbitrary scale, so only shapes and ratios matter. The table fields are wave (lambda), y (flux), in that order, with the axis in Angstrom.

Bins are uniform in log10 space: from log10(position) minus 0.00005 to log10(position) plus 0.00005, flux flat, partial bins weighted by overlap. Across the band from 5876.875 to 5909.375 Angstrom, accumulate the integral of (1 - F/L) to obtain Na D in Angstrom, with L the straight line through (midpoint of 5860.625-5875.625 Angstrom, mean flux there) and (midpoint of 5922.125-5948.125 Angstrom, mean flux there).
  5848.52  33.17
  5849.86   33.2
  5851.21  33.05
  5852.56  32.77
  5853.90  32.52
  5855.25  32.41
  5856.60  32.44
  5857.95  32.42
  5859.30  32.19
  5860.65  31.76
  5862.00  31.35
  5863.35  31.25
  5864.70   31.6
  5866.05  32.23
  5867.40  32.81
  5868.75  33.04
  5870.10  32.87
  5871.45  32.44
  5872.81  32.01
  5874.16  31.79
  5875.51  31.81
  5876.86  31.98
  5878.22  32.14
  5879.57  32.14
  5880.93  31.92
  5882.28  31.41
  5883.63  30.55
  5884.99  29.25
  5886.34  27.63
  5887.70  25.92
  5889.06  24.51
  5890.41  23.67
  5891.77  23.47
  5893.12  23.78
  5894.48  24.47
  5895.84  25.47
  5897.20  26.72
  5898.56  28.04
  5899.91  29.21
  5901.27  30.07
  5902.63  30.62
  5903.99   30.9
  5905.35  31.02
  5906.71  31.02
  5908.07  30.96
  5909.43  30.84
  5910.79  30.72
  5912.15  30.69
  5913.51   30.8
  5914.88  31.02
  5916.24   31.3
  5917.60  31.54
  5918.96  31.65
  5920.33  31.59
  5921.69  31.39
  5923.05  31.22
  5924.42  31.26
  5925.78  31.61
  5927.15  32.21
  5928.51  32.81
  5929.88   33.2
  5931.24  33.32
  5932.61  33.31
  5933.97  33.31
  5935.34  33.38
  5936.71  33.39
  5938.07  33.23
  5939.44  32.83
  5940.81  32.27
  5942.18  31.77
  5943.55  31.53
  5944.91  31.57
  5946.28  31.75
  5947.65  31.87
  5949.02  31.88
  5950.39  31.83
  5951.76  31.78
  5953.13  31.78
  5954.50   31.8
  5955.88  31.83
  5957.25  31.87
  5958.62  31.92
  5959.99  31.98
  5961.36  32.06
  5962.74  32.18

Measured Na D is 3.7 Angstrom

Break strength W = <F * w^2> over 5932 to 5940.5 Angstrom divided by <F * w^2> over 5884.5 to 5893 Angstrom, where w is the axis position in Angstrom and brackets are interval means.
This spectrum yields 1.32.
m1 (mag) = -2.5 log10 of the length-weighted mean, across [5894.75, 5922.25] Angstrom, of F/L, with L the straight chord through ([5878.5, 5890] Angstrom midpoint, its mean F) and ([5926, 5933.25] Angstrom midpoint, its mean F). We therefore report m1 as 0.034 mag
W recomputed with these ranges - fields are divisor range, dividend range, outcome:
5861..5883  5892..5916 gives 0.92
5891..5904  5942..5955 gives 1.19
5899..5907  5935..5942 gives 1.10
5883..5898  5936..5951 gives 1.26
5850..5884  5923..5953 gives 1.03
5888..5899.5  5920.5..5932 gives 1.29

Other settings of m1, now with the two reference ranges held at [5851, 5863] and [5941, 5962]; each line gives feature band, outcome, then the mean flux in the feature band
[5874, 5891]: 0.091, 29.6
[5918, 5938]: -0.016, 32.4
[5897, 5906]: 0.084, 29.7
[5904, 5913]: 0.039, 30.9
